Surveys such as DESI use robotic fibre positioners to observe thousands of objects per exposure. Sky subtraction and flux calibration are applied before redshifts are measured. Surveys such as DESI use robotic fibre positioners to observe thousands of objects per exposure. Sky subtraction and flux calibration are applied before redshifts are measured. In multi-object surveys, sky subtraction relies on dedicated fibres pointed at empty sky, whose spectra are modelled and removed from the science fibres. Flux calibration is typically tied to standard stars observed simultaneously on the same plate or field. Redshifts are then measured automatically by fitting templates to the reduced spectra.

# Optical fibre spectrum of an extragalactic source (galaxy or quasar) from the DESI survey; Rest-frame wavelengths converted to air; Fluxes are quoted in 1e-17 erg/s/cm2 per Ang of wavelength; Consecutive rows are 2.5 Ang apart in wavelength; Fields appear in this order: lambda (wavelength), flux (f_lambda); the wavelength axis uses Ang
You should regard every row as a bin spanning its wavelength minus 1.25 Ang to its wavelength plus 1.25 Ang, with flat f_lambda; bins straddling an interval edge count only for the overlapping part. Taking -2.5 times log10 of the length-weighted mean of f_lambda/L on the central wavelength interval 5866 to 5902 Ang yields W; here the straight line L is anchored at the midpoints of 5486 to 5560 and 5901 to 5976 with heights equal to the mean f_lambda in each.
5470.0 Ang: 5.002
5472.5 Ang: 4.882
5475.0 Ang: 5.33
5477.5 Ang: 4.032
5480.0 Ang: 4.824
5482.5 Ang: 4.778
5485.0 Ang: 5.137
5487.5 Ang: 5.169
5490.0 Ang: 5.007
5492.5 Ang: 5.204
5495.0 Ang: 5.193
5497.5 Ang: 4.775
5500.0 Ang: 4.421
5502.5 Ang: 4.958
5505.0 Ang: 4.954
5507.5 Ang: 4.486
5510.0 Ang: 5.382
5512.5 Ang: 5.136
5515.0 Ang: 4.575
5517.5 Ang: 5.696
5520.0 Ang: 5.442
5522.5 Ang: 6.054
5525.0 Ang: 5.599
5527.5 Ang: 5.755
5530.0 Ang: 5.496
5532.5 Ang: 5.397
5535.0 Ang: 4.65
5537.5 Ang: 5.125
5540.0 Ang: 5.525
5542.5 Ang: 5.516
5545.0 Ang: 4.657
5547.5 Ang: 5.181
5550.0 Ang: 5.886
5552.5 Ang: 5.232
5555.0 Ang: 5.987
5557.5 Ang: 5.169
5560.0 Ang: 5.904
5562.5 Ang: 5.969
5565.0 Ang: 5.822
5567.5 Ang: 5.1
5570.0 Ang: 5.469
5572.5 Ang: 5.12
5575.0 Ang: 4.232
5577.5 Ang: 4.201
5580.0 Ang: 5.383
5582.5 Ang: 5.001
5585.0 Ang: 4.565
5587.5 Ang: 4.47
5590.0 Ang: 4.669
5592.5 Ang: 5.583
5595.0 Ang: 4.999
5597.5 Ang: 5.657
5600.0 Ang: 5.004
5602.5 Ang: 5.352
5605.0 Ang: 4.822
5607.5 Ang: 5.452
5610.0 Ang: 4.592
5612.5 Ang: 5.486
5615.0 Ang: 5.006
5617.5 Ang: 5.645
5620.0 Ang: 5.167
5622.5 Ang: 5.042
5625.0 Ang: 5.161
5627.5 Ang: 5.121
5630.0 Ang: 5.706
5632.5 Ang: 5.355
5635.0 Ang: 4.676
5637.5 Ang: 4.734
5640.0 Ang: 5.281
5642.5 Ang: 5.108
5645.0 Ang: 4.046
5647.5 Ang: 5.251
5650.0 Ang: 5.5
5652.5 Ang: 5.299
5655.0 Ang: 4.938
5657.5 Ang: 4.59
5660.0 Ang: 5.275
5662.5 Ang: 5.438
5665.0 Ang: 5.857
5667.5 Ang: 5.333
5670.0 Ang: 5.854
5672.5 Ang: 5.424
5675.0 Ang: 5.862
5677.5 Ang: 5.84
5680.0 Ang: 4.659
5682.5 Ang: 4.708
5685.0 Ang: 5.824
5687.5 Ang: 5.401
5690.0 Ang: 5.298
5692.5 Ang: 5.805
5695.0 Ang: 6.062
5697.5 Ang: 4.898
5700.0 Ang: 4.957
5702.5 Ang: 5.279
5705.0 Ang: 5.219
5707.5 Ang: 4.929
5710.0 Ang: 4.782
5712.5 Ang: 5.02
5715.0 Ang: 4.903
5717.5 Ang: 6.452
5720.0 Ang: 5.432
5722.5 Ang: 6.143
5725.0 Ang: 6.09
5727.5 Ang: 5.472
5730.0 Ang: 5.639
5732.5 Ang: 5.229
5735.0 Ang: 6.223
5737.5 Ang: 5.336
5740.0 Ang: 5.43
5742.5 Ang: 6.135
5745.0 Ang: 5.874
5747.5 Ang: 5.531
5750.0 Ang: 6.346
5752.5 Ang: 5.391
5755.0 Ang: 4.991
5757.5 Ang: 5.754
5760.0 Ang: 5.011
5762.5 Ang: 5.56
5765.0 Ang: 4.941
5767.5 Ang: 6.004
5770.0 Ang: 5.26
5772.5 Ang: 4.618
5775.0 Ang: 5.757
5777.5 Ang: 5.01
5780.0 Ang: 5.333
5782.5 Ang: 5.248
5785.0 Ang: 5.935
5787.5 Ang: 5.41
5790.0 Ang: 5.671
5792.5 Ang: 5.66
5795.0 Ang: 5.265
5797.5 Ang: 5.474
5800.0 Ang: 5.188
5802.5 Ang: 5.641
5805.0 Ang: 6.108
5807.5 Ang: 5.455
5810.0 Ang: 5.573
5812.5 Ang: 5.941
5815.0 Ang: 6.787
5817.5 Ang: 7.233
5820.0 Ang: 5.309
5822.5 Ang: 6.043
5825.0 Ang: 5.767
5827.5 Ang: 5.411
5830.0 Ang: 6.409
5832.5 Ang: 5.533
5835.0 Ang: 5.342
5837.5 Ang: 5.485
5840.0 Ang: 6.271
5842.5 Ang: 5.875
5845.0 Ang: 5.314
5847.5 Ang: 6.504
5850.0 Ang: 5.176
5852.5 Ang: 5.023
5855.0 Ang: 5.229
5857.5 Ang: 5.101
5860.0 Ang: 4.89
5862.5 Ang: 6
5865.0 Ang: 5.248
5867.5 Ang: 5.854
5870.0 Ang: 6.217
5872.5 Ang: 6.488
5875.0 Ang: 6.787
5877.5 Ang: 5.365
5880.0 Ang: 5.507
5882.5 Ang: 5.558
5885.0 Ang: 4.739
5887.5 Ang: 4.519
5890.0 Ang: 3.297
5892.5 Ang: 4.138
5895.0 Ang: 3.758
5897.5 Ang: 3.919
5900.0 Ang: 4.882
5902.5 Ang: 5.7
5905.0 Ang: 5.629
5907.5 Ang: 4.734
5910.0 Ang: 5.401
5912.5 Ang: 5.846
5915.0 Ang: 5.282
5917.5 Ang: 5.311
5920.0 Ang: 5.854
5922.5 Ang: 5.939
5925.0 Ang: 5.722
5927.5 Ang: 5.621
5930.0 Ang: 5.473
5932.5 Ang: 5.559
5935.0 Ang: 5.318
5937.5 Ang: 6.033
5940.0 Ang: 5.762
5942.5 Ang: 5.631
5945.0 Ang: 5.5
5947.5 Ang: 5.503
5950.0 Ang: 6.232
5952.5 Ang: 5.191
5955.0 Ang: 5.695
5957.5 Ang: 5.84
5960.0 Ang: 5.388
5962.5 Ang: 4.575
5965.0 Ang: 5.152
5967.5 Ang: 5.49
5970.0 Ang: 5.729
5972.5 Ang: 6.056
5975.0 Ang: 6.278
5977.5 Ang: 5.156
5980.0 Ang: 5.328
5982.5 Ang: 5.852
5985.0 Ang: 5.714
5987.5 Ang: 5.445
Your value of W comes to 0.09 mag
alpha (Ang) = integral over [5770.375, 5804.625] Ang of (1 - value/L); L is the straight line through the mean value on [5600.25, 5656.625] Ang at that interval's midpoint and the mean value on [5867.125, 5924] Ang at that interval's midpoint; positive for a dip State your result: -1.5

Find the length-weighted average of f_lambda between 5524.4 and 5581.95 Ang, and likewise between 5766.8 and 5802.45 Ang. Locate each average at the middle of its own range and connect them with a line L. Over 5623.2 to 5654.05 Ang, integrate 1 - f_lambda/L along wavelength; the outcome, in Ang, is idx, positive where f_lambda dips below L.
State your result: 1.4 Ang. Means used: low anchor 5.31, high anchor 5.42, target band 5.1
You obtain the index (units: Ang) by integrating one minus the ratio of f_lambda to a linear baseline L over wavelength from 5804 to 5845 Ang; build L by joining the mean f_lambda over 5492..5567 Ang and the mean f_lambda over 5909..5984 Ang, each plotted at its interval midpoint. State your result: -2.8 Ang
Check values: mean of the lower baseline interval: 5.3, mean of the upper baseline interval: 5.59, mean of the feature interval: 5.89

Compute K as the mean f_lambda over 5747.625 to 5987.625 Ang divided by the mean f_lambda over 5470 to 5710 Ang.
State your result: 1.06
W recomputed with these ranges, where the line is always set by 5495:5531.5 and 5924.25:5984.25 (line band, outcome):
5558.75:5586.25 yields 0.02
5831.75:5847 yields -0.04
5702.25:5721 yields 0.03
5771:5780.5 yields 0.05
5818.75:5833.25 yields -0.05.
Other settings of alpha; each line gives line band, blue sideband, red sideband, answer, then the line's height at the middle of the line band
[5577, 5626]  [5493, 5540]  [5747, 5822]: 2.17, 5.31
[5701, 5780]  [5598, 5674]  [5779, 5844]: 0.68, 5.52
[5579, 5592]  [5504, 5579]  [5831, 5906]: 1.09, 5.29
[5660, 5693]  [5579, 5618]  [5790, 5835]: -0.75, 5.35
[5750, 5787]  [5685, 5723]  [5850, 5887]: 0.39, 5.44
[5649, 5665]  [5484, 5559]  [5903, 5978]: 0.35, 5.34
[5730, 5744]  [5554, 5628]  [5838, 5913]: -1.17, 5.23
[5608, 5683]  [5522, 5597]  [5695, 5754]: 2.59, 5.39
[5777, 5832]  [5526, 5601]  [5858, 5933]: -4.65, 5.28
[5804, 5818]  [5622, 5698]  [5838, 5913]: -2.22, 5.29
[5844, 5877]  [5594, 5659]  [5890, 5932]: -3.40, 5.14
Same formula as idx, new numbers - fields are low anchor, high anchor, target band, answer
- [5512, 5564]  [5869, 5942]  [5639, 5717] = 1.9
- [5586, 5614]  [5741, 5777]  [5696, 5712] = 1.0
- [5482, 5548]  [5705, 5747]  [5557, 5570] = -0.9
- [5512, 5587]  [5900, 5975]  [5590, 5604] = 0.2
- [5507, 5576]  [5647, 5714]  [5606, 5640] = 1.0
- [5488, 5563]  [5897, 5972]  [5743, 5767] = -0.6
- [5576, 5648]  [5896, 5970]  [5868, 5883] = -1.7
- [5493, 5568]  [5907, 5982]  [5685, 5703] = 0.0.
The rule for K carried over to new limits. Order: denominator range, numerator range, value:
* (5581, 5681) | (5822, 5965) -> 1.05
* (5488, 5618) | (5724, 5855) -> 1.08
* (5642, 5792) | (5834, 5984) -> 1.00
